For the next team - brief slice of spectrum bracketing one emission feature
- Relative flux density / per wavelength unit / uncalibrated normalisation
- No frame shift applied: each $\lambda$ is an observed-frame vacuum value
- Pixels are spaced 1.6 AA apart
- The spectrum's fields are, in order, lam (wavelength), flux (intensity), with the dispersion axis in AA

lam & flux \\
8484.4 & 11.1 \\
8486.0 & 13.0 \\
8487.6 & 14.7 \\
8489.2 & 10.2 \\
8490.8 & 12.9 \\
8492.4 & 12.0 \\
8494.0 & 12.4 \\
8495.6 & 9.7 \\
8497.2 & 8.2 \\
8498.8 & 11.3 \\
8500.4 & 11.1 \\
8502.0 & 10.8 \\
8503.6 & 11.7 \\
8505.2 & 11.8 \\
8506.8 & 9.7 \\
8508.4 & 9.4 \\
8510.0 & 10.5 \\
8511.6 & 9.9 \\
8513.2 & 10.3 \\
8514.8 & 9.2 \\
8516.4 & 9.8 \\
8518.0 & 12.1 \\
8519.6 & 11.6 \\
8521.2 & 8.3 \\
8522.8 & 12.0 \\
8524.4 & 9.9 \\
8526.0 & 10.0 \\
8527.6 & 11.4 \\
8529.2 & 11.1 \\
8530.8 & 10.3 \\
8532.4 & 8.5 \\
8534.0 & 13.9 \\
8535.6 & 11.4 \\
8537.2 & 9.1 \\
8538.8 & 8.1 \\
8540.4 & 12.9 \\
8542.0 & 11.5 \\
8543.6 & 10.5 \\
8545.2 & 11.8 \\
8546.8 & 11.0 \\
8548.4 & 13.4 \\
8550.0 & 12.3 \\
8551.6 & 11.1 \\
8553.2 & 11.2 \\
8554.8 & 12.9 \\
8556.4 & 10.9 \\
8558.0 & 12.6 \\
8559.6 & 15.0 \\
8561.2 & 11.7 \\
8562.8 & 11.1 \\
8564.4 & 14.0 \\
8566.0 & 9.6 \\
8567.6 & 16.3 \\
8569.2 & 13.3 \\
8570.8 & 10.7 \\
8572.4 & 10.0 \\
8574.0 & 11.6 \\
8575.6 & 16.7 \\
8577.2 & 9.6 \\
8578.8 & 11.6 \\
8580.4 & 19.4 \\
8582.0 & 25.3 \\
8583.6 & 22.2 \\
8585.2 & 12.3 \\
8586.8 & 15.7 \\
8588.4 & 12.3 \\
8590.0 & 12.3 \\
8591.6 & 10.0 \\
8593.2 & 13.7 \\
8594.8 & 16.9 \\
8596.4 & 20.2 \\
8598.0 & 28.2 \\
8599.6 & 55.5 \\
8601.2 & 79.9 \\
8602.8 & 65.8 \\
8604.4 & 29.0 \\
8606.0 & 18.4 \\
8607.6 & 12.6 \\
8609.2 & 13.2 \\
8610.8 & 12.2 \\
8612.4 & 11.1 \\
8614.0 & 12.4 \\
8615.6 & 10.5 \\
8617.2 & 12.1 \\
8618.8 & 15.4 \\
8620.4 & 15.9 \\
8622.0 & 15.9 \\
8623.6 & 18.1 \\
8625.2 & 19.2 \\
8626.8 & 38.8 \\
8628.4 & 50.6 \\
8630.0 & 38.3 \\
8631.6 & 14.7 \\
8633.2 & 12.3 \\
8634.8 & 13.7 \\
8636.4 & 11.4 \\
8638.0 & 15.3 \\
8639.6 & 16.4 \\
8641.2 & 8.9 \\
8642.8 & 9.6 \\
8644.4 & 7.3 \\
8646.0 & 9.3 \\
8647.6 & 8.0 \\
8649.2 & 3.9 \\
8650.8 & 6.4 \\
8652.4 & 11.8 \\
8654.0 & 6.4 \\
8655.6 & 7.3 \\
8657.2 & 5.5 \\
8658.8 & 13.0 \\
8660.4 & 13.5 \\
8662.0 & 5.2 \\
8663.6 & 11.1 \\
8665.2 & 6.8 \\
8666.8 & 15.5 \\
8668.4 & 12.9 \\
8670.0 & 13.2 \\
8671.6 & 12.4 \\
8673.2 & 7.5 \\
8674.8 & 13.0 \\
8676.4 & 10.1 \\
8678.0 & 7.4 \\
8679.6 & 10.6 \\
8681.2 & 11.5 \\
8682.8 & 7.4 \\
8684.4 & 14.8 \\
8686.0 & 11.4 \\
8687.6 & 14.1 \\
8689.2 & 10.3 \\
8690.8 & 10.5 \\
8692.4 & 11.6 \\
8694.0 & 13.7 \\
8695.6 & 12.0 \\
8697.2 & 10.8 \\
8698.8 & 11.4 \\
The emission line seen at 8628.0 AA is [N II] 6583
